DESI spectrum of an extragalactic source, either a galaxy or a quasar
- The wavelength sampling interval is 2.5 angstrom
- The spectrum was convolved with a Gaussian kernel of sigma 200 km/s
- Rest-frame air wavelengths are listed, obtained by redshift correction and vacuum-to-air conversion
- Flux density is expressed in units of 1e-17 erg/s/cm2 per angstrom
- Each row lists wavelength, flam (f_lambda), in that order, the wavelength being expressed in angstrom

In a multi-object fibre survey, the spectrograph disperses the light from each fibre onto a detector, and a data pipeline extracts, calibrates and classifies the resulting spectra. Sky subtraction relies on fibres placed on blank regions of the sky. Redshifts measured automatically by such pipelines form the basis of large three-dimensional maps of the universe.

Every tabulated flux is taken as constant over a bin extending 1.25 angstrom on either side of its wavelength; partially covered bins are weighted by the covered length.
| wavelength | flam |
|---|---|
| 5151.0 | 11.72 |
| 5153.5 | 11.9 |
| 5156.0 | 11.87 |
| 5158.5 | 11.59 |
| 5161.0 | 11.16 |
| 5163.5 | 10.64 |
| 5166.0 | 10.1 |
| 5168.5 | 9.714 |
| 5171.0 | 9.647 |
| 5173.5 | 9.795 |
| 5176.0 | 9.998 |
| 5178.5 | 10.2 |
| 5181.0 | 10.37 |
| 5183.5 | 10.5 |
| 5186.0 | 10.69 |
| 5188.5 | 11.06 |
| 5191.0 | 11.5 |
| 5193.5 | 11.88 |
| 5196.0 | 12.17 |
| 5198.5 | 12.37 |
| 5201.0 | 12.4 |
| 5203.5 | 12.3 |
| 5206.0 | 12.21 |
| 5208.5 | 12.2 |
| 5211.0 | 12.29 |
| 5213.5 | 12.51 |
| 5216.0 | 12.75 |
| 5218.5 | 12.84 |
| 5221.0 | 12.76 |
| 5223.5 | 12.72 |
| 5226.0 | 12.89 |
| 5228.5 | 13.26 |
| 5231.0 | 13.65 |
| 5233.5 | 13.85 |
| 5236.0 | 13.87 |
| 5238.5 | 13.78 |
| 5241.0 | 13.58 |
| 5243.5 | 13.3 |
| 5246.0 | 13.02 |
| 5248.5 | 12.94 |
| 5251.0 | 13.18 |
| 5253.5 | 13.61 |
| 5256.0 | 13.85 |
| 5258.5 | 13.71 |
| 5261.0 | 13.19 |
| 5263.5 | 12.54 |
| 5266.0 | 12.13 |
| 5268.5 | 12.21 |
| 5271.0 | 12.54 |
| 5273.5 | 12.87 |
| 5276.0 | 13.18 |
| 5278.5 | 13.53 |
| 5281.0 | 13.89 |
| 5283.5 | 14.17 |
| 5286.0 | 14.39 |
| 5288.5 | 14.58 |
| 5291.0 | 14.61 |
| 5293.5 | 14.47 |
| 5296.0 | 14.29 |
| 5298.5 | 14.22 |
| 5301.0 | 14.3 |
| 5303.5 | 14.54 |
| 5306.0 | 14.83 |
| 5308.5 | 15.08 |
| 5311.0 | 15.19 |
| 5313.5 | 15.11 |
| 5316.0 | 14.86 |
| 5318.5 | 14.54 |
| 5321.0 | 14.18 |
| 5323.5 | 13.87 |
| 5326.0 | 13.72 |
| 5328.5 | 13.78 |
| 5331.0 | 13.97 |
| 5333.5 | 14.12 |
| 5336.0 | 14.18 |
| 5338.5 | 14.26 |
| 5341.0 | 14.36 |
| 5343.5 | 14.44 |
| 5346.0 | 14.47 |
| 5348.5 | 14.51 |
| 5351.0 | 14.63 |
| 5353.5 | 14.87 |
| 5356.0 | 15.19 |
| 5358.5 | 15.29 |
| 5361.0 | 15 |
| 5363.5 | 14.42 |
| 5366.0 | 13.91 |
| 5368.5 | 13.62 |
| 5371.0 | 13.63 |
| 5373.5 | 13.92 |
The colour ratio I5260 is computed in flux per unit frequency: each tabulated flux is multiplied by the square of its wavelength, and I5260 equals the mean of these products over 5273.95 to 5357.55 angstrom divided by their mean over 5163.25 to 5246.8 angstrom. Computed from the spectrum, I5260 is 1.2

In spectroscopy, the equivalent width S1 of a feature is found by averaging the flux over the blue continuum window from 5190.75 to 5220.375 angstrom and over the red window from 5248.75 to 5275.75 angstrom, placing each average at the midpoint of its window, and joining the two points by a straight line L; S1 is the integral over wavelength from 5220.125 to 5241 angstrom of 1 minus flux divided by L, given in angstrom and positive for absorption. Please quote -1.2 angstrom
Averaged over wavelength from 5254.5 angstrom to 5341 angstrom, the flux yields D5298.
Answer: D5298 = 14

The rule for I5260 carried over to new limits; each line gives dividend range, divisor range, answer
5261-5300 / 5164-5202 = 1.30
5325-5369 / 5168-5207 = 1.38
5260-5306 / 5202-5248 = 1.08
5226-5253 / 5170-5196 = 1.29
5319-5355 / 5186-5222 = 1.23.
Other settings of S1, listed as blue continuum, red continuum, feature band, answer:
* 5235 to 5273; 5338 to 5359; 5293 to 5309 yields -0.7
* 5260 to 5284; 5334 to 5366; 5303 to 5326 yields -1.3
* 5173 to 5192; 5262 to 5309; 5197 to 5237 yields -4.0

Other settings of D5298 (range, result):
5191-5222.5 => 12.4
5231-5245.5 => 13.6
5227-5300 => 13.5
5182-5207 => 11.7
